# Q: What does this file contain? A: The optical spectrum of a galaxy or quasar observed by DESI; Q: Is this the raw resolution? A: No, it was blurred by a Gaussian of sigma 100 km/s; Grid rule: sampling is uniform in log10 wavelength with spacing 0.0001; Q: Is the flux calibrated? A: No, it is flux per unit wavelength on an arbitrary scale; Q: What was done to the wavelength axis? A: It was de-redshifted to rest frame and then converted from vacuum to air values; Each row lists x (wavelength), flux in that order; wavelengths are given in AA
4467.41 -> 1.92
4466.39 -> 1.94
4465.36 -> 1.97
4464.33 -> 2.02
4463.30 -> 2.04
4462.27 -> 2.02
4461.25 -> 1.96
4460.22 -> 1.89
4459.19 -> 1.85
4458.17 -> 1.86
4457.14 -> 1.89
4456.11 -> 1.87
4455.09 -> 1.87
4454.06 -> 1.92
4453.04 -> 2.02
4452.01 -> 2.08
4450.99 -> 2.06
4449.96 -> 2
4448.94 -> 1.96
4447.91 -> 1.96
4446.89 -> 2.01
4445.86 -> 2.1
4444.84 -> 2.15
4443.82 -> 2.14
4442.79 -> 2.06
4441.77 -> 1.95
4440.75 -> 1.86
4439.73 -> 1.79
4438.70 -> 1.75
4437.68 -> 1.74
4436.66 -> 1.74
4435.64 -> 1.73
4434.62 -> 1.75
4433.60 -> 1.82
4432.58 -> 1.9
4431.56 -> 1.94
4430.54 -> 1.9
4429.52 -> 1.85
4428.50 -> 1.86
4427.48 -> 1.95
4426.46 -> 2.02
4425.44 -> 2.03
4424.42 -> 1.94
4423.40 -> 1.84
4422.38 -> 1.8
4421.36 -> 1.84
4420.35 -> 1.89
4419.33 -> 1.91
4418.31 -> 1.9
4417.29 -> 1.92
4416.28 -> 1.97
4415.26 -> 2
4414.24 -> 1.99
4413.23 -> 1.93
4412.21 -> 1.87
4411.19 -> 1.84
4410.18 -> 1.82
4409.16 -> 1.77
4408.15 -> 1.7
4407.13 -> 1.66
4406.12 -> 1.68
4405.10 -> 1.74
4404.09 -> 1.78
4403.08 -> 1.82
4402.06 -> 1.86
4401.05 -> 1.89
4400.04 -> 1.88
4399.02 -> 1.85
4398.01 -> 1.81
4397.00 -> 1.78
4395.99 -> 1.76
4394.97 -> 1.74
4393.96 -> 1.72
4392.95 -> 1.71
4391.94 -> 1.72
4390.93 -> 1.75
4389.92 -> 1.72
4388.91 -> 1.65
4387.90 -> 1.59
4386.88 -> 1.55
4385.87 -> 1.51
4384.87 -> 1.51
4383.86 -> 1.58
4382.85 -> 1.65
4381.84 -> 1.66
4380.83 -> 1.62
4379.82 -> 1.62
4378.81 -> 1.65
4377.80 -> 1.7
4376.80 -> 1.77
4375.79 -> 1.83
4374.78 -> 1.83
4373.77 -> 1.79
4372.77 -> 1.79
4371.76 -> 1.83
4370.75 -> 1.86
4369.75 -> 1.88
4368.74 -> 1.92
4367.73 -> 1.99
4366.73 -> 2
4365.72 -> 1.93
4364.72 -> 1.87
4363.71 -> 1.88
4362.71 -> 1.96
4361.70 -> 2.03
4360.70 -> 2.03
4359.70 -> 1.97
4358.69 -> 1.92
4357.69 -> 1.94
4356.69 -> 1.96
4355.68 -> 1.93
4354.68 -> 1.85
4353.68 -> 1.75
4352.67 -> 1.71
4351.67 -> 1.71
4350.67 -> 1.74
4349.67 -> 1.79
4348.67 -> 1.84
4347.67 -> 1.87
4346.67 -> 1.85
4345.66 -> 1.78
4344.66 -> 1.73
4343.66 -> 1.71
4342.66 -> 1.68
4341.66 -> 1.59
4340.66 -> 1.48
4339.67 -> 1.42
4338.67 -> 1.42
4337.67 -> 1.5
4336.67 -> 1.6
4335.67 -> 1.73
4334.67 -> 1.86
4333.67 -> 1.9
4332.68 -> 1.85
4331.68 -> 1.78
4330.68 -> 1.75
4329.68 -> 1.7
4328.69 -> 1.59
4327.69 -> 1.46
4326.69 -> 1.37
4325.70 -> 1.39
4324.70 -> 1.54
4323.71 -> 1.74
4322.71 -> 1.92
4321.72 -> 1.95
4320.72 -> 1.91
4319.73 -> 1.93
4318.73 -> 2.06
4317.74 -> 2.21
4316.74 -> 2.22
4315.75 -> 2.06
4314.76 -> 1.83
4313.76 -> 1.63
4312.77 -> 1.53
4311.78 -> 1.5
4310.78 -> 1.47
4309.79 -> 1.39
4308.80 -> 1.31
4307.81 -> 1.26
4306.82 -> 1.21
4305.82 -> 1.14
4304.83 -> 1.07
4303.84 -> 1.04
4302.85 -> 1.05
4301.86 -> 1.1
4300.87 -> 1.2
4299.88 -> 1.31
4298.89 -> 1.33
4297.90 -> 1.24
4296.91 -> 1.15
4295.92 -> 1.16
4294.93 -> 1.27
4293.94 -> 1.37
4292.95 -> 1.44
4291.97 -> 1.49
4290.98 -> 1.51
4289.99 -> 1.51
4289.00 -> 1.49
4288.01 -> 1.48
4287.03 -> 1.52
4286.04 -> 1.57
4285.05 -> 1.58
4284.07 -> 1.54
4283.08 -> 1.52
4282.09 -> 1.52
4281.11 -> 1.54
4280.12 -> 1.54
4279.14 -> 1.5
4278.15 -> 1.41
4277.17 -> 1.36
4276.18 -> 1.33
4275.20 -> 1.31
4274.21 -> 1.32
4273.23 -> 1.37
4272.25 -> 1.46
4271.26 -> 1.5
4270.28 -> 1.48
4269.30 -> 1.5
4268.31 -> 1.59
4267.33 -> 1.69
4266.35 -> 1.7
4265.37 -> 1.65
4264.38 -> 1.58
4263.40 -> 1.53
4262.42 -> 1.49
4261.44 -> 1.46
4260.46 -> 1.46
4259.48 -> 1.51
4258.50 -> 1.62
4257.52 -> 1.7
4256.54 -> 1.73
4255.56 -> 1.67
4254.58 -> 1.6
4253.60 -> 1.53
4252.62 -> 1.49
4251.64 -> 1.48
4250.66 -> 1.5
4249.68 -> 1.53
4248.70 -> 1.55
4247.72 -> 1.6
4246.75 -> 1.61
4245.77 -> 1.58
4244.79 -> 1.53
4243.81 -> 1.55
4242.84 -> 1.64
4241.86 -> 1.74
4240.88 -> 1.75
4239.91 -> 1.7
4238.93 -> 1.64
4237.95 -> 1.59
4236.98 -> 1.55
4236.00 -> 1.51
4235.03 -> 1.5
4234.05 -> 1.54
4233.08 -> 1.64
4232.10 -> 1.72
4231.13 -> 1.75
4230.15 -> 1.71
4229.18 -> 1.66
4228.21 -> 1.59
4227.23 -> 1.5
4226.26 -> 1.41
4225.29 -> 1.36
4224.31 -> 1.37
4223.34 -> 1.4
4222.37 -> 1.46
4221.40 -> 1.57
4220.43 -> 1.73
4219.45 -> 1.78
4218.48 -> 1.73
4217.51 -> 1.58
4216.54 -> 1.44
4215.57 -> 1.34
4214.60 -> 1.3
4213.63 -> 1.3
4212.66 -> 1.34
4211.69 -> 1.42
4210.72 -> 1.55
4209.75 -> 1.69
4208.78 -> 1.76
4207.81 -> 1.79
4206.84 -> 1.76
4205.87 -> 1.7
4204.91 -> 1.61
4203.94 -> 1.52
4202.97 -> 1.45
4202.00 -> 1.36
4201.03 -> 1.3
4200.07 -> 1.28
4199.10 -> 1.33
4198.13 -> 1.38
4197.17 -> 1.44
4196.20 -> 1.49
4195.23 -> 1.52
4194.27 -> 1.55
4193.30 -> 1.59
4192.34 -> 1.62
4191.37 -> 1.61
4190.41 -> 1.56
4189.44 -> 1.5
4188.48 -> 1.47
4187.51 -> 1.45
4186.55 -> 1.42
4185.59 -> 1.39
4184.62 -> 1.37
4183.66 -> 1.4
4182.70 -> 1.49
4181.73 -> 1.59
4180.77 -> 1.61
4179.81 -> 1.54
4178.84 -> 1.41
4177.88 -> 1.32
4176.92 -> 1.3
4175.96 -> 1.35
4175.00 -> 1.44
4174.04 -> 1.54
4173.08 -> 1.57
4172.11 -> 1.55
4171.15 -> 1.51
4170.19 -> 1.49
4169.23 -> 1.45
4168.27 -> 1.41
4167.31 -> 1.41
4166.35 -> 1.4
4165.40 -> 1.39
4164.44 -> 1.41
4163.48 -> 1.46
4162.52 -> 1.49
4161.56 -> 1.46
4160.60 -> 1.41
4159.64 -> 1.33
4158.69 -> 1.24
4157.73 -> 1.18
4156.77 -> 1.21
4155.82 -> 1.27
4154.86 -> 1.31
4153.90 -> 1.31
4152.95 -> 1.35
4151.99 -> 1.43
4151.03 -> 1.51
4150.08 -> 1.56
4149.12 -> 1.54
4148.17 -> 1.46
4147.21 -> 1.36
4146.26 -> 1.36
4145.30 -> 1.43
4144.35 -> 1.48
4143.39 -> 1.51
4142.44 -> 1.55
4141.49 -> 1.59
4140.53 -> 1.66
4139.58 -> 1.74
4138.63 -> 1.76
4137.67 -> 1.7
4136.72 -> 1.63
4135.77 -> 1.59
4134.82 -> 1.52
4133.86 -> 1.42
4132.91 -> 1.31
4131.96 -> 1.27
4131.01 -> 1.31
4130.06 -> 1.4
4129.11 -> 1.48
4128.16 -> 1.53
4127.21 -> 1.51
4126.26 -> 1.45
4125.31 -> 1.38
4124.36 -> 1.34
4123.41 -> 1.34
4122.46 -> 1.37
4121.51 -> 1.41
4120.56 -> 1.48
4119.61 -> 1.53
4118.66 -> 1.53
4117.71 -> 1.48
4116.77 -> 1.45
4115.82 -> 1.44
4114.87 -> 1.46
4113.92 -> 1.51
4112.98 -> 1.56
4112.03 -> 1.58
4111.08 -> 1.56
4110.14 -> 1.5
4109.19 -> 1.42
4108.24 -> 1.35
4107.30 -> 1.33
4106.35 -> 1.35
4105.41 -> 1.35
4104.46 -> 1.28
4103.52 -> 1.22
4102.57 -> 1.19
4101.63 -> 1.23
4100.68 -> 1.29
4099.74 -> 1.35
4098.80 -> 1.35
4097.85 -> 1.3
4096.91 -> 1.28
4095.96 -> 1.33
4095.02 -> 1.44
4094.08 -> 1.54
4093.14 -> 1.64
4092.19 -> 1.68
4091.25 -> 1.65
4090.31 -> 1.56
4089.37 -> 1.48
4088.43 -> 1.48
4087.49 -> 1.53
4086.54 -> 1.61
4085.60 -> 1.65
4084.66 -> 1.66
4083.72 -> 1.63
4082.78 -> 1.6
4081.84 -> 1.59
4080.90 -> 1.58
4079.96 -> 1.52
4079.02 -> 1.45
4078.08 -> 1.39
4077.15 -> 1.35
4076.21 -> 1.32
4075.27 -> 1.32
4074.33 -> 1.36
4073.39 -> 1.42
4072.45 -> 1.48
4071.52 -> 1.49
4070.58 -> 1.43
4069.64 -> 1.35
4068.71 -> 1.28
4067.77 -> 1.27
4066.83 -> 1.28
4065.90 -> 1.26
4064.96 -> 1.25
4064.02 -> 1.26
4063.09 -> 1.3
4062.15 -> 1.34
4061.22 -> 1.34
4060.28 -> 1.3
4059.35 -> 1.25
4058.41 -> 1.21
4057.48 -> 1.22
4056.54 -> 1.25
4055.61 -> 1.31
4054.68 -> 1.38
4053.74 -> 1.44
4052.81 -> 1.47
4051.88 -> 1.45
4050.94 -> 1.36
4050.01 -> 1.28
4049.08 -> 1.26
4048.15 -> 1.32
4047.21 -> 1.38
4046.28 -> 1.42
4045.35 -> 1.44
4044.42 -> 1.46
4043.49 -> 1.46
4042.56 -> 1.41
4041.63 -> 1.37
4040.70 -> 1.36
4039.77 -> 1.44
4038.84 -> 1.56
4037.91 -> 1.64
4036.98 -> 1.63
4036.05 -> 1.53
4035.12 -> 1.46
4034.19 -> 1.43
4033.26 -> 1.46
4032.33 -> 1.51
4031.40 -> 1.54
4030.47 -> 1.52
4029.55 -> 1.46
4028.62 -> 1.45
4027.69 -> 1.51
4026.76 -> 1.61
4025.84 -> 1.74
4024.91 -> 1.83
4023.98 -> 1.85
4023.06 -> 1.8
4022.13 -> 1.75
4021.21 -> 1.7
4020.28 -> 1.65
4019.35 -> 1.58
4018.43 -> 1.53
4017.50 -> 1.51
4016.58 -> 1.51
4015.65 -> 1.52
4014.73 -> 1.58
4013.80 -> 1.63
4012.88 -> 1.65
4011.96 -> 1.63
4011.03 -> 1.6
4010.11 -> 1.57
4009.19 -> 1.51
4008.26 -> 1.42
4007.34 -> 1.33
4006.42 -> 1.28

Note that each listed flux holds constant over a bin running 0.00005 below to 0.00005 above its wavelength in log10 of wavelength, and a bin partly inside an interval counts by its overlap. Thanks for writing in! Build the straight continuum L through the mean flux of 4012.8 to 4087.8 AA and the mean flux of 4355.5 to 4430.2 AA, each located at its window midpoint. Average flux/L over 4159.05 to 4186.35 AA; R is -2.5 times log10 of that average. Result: 0.10 mag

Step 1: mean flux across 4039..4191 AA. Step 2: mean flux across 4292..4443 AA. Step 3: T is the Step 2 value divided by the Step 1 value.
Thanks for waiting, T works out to 1.21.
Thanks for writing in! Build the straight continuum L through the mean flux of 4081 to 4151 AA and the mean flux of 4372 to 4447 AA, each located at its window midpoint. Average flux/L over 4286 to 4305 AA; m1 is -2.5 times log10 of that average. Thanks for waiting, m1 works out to 0.27 mag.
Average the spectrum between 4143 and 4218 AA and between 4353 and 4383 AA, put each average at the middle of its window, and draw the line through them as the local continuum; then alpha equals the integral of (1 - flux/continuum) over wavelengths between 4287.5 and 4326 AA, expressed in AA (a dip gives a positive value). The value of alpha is 4.99 AA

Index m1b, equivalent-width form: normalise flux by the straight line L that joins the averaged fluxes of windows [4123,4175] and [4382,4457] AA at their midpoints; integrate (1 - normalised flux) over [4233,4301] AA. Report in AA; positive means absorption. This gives 4.67 AA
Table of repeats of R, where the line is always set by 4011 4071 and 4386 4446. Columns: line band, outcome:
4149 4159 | 0.17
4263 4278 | 0.14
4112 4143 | 0.04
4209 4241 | 0.07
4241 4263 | 0.07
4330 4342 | 0.06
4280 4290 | 0.12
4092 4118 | 0.09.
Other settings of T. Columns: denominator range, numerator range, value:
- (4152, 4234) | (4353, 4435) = 1.23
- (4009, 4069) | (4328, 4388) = 1.20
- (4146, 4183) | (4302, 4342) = 1.13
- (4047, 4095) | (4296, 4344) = 1.10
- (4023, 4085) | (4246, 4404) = 1.14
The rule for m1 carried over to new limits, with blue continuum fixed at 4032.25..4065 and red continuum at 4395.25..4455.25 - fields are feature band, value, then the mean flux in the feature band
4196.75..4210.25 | 0.05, 1.53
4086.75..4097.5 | -0.05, 1.51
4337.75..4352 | 0.06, 1.68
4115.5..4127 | 0.04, 1.43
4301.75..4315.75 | 0.27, 1.36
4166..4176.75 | 0.06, 1.46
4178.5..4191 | 0.06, 1.48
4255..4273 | 0.07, 1.57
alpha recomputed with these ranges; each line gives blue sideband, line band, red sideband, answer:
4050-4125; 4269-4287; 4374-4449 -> 2.0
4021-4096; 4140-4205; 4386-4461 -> 5.8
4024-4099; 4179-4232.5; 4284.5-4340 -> -0.8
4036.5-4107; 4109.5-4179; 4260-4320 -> -1.2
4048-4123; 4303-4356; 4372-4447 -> 1.6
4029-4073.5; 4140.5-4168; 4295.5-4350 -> 1.0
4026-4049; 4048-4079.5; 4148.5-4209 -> 2.9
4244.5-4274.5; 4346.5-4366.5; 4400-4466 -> -1.5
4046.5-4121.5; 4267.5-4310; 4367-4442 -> 7.3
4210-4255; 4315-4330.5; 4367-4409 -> -1.3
